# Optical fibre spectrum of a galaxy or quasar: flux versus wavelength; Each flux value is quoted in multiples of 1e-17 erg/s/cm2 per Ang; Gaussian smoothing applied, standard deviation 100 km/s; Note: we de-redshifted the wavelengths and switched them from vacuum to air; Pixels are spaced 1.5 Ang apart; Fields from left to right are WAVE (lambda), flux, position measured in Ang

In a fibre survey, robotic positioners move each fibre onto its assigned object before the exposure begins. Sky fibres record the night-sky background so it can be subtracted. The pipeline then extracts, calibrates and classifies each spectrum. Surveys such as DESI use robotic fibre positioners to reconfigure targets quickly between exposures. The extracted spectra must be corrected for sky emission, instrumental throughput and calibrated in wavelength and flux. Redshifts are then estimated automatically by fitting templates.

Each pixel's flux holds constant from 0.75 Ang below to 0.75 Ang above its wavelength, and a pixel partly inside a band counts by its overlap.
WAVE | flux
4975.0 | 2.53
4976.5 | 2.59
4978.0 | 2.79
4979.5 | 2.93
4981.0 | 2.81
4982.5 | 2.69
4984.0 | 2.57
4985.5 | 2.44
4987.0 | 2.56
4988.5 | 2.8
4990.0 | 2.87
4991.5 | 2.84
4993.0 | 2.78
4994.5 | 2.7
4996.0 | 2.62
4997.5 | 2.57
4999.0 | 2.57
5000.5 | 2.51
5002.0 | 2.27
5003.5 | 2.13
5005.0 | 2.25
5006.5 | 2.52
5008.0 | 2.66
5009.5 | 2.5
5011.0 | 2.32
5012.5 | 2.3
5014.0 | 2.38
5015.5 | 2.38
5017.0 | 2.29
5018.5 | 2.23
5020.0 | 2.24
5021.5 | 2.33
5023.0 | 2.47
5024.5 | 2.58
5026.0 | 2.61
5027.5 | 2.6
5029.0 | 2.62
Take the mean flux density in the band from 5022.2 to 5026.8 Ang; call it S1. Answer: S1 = 2.55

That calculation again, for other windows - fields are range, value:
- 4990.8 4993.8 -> 2.81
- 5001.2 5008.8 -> 2.37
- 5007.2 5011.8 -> 2.49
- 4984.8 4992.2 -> 2.7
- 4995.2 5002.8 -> 2.51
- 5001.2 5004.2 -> 2.21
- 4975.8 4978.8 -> 2.7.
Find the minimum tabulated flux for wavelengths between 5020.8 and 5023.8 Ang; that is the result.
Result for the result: 2.33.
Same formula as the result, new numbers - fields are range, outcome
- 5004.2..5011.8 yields 2.25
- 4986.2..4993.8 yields 2.56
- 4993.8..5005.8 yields 2.13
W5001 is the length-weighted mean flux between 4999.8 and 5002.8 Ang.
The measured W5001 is 2.38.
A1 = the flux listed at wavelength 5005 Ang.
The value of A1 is 2.25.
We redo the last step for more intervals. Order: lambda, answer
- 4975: 2.53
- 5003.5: 2.13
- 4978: 2.79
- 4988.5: 2.8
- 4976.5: 2.59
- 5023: 2.47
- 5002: 2.27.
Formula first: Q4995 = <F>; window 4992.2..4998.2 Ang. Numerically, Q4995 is 2.67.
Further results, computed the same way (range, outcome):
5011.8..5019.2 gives 2.32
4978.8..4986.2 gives 2.69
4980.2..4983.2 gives 2.75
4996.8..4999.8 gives 2.57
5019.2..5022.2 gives 2.28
